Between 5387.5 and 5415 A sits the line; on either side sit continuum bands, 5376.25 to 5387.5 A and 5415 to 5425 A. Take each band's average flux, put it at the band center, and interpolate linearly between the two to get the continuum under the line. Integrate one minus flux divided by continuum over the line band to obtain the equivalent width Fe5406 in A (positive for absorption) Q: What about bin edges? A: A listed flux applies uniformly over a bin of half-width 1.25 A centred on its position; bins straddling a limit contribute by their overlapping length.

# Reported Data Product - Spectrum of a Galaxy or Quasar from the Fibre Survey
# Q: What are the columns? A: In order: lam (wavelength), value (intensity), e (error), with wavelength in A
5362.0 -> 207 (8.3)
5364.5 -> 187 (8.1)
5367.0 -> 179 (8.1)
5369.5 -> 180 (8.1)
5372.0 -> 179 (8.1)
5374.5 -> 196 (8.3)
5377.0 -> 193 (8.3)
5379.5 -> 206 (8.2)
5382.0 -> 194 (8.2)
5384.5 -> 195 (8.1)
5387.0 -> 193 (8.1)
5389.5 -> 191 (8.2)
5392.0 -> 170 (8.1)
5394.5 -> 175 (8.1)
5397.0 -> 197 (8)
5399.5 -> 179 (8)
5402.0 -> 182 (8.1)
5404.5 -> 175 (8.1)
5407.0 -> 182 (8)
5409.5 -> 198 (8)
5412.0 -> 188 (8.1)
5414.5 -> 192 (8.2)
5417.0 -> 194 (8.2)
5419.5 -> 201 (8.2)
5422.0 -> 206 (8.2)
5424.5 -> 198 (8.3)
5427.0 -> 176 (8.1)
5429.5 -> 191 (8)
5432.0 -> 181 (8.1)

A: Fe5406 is 1.9 A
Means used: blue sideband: 197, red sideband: 199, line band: 184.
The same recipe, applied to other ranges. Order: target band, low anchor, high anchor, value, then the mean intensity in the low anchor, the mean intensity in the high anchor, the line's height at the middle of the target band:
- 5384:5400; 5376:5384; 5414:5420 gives 0.9 A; 198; 195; 197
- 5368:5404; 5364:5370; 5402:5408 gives -1.4 A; 182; 179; 180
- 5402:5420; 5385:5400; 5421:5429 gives 0.0 A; 185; 193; 189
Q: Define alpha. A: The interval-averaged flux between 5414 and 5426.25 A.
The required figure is 198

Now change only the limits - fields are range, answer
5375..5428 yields 190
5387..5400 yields 184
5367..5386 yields 191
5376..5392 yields 193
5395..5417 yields 187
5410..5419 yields 193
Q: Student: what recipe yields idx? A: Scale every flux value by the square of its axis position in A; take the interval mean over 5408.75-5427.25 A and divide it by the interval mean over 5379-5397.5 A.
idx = 1.04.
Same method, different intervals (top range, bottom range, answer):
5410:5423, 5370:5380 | 1.04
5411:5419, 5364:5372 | 1.08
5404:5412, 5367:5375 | 1.03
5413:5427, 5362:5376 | 1.07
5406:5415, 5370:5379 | 1.01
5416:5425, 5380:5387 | 1.04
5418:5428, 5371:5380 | 1.03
